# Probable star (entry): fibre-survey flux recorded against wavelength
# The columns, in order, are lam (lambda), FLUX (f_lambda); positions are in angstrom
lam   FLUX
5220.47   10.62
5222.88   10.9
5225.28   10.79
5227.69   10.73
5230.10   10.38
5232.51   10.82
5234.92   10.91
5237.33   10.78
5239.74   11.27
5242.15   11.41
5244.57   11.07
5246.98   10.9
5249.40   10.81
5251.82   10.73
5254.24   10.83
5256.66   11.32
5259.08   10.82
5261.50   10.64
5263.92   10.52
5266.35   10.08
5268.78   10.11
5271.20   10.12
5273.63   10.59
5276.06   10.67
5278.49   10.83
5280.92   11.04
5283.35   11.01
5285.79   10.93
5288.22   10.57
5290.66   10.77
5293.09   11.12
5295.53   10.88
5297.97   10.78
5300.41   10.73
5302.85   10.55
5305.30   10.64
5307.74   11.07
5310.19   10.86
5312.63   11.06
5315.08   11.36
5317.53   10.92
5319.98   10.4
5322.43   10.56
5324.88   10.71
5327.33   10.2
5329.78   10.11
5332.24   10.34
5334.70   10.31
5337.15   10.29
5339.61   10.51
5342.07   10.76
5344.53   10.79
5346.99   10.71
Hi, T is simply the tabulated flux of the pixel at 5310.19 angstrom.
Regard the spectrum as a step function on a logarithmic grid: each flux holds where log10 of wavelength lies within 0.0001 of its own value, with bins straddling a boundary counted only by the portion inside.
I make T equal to 10.86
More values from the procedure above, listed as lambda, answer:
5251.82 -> 10.73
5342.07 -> 10.76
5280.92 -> 11.04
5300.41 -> 10.73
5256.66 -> 11.32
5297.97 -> 10.78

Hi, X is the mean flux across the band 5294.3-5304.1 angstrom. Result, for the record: 10.7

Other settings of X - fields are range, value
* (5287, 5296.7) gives 10.8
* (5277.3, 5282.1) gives 10.9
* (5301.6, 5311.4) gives 10.8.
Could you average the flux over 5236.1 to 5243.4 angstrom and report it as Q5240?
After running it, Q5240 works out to 11.2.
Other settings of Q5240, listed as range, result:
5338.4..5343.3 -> 10.6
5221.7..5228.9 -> 10.8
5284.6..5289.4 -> 10.8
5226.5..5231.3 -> 10.6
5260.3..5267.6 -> 10.4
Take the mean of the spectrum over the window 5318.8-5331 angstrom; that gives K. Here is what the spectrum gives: 10.4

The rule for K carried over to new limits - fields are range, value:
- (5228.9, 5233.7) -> 10.6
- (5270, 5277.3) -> 10.5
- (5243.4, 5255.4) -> 10.9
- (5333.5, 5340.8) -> 10.4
